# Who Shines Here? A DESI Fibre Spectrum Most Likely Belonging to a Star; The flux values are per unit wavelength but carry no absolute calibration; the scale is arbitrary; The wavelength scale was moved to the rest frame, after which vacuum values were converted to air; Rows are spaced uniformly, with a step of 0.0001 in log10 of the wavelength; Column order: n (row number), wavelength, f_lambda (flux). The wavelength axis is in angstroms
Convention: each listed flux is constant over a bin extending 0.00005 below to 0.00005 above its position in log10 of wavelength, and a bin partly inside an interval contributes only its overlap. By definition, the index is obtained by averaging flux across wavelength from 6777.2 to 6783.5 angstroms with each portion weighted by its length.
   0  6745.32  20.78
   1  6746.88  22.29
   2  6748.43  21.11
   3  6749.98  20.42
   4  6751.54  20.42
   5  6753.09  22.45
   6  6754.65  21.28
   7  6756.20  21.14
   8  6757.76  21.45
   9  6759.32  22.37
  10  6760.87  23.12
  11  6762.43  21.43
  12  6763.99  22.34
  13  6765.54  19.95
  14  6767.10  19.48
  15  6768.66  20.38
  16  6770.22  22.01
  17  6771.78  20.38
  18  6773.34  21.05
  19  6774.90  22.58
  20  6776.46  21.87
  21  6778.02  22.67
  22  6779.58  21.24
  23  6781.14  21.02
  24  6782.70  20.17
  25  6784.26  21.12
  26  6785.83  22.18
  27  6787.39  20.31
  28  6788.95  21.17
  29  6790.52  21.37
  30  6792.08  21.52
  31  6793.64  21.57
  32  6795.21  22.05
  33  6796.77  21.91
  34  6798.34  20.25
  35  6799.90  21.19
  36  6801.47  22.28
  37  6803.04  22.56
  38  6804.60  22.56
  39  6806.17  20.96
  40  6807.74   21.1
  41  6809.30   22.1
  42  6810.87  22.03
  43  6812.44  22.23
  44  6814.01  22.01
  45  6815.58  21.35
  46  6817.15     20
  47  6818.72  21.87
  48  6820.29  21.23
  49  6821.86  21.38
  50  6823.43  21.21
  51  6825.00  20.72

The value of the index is 21.3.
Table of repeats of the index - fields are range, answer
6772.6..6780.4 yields 21.9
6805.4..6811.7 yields 21.6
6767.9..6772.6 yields 20.9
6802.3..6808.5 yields 21.8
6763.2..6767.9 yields 20.6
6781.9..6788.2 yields 21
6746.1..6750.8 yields 21.3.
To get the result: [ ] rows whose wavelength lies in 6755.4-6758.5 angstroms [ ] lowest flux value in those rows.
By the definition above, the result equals 21.14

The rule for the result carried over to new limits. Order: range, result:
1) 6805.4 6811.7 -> 20.96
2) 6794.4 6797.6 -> 21.91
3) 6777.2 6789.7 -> 20.17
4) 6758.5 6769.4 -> 19.48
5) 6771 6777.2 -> 20.38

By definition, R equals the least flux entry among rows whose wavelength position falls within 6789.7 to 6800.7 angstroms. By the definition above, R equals 20.25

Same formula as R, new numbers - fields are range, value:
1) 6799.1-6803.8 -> 21.19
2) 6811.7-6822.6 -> 20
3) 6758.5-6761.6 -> 22.37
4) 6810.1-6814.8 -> 22.01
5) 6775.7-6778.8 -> 21.87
